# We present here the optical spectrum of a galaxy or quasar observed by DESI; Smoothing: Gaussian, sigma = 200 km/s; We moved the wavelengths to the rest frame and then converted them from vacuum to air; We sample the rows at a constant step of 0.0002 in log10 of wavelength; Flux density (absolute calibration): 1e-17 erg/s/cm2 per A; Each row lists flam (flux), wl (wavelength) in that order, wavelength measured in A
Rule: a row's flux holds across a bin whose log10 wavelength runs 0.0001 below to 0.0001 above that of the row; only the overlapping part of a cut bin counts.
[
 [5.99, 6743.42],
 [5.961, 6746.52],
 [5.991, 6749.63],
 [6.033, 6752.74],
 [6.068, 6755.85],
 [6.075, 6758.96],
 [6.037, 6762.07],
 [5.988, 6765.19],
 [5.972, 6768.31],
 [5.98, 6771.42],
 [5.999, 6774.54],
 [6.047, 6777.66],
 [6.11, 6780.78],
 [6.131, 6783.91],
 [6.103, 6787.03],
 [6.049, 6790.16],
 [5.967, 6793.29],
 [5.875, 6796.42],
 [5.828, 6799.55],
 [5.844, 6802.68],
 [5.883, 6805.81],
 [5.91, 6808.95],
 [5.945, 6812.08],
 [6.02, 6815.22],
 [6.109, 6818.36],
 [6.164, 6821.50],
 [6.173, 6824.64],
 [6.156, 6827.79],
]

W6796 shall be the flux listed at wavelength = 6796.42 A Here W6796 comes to 5.875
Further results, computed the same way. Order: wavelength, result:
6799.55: 5.828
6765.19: 5.988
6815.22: 6.02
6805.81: 5.883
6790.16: 6.049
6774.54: 5.999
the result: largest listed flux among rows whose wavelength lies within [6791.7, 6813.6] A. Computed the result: 5.967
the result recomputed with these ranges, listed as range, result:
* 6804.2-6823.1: 6.164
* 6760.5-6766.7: 6.037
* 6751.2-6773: 6.075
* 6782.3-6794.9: 6.131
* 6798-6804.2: 5.844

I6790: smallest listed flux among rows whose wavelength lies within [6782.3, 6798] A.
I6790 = 5.875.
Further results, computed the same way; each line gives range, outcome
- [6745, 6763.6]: 5.961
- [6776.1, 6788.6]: 6.047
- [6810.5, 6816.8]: 5.945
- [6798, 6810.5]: 5.828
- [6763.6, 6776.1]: 5.972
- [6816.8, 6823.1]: 6.109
